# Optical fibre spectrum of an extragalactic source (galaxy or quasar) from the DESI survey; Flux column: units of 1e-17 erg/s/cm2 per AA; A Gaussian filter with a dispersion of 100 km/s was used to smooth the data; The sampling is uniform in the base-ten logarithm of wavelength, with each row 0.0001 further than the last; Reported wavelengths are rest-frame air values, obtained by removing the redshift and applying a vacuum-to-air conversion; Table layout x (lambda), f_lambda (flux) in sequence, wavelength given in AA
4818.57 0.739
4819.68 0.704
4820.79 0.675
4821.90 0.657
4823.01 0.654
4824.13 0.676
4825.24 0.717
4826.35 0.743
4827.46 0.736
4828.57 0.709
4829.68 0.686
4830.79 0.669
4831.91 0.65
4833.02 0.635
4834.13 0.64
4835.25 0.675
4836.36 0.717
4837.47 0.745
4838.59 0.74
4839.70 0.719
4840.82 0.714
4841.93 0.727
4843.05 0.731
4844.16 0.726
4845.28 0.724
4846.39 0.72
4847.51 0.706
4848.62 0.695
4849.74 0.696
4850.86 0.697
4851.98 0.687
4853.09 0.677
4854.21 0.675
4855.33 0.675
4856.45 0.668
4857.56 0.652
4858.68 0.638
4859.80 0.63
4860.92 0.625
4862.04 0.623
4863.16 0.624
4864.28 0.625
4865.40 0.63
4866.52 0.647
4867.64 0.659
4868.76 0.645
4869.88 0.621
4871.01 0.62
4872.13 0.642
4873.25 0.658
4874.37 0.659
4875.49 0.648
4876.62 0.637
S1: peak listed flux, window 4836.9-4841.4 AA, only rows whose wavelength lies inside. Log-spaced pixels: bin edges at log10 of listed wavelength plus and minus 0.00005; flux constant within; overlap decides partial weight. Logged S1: 0.745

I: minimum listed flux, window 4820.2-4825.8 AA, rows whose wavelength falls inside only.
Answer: 0.654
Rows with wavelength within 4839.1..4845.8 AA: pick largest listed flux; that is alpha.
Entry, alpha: 0.731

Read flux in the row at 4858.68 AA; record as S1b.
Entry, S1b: 0.638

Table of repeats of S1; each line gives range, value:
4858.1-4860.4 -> 0.638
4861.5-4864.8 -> 0.625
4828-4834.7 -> 0.709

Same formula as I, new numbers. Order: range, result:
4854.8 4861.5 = 0.625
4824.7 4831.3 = 0.669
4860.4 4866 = 0.623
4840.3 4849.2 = 0.695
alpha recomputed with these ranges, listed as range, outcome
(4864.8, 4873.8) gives 0.659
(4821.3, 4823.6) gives 0.657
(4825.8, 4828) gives 0.743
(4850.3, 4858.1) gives 0.697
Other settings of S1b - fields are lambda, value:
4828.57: 0.709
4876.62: 0.637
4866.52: 0.647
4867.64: 0.659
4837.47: 0.745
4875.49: 0.648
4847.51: 0.706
